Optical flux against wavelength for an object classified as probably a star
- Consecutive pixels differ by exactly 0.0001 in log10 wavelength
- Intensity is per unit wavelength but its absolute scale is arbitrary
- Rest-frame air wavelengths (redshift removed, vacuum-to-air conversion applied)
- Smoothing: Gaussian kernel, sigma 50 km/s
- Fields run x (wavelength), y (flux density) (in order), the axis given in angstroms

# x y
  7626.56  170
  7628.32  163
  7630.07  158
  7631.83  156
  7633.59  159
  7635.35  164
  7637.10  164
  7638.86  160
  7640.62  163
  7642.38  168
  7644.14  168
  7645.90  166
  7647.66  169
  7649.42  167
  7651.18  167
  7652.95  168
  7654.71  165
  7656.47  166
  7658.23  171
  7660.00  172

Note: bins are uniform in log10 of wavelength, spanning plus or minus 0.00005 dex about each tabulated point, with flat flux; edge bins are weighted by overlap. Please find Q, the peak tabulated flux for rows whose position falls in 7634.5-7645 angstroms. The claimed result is 168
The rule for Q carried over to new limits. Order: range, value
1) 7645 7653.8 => 169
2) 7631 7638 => 164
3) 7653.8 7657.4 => 166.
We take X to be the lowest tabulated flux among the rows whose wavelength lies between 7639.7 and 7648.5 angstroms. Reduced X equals 163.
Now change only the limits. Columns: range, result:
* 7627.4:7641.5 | 156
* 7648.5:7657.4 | 165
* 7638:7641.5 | 160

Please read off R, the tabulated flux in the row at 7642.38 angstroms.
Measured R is 168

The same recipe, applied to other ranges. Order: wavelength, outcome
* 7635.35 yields 164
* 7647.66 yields 169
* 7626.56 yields 170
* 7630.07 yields 158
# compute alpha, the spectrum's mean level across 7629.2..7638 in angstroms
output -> 160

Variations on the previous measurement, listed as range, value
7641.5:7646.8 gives 167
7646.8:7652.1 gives 167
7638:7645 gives 165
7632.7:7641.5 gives 162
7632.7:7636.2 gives 161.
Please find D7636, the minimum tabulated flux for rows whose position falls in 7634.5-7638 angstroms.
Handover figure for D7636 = 164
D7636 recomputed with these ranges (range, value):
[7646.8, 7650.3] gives 167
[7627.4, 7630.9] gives 158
